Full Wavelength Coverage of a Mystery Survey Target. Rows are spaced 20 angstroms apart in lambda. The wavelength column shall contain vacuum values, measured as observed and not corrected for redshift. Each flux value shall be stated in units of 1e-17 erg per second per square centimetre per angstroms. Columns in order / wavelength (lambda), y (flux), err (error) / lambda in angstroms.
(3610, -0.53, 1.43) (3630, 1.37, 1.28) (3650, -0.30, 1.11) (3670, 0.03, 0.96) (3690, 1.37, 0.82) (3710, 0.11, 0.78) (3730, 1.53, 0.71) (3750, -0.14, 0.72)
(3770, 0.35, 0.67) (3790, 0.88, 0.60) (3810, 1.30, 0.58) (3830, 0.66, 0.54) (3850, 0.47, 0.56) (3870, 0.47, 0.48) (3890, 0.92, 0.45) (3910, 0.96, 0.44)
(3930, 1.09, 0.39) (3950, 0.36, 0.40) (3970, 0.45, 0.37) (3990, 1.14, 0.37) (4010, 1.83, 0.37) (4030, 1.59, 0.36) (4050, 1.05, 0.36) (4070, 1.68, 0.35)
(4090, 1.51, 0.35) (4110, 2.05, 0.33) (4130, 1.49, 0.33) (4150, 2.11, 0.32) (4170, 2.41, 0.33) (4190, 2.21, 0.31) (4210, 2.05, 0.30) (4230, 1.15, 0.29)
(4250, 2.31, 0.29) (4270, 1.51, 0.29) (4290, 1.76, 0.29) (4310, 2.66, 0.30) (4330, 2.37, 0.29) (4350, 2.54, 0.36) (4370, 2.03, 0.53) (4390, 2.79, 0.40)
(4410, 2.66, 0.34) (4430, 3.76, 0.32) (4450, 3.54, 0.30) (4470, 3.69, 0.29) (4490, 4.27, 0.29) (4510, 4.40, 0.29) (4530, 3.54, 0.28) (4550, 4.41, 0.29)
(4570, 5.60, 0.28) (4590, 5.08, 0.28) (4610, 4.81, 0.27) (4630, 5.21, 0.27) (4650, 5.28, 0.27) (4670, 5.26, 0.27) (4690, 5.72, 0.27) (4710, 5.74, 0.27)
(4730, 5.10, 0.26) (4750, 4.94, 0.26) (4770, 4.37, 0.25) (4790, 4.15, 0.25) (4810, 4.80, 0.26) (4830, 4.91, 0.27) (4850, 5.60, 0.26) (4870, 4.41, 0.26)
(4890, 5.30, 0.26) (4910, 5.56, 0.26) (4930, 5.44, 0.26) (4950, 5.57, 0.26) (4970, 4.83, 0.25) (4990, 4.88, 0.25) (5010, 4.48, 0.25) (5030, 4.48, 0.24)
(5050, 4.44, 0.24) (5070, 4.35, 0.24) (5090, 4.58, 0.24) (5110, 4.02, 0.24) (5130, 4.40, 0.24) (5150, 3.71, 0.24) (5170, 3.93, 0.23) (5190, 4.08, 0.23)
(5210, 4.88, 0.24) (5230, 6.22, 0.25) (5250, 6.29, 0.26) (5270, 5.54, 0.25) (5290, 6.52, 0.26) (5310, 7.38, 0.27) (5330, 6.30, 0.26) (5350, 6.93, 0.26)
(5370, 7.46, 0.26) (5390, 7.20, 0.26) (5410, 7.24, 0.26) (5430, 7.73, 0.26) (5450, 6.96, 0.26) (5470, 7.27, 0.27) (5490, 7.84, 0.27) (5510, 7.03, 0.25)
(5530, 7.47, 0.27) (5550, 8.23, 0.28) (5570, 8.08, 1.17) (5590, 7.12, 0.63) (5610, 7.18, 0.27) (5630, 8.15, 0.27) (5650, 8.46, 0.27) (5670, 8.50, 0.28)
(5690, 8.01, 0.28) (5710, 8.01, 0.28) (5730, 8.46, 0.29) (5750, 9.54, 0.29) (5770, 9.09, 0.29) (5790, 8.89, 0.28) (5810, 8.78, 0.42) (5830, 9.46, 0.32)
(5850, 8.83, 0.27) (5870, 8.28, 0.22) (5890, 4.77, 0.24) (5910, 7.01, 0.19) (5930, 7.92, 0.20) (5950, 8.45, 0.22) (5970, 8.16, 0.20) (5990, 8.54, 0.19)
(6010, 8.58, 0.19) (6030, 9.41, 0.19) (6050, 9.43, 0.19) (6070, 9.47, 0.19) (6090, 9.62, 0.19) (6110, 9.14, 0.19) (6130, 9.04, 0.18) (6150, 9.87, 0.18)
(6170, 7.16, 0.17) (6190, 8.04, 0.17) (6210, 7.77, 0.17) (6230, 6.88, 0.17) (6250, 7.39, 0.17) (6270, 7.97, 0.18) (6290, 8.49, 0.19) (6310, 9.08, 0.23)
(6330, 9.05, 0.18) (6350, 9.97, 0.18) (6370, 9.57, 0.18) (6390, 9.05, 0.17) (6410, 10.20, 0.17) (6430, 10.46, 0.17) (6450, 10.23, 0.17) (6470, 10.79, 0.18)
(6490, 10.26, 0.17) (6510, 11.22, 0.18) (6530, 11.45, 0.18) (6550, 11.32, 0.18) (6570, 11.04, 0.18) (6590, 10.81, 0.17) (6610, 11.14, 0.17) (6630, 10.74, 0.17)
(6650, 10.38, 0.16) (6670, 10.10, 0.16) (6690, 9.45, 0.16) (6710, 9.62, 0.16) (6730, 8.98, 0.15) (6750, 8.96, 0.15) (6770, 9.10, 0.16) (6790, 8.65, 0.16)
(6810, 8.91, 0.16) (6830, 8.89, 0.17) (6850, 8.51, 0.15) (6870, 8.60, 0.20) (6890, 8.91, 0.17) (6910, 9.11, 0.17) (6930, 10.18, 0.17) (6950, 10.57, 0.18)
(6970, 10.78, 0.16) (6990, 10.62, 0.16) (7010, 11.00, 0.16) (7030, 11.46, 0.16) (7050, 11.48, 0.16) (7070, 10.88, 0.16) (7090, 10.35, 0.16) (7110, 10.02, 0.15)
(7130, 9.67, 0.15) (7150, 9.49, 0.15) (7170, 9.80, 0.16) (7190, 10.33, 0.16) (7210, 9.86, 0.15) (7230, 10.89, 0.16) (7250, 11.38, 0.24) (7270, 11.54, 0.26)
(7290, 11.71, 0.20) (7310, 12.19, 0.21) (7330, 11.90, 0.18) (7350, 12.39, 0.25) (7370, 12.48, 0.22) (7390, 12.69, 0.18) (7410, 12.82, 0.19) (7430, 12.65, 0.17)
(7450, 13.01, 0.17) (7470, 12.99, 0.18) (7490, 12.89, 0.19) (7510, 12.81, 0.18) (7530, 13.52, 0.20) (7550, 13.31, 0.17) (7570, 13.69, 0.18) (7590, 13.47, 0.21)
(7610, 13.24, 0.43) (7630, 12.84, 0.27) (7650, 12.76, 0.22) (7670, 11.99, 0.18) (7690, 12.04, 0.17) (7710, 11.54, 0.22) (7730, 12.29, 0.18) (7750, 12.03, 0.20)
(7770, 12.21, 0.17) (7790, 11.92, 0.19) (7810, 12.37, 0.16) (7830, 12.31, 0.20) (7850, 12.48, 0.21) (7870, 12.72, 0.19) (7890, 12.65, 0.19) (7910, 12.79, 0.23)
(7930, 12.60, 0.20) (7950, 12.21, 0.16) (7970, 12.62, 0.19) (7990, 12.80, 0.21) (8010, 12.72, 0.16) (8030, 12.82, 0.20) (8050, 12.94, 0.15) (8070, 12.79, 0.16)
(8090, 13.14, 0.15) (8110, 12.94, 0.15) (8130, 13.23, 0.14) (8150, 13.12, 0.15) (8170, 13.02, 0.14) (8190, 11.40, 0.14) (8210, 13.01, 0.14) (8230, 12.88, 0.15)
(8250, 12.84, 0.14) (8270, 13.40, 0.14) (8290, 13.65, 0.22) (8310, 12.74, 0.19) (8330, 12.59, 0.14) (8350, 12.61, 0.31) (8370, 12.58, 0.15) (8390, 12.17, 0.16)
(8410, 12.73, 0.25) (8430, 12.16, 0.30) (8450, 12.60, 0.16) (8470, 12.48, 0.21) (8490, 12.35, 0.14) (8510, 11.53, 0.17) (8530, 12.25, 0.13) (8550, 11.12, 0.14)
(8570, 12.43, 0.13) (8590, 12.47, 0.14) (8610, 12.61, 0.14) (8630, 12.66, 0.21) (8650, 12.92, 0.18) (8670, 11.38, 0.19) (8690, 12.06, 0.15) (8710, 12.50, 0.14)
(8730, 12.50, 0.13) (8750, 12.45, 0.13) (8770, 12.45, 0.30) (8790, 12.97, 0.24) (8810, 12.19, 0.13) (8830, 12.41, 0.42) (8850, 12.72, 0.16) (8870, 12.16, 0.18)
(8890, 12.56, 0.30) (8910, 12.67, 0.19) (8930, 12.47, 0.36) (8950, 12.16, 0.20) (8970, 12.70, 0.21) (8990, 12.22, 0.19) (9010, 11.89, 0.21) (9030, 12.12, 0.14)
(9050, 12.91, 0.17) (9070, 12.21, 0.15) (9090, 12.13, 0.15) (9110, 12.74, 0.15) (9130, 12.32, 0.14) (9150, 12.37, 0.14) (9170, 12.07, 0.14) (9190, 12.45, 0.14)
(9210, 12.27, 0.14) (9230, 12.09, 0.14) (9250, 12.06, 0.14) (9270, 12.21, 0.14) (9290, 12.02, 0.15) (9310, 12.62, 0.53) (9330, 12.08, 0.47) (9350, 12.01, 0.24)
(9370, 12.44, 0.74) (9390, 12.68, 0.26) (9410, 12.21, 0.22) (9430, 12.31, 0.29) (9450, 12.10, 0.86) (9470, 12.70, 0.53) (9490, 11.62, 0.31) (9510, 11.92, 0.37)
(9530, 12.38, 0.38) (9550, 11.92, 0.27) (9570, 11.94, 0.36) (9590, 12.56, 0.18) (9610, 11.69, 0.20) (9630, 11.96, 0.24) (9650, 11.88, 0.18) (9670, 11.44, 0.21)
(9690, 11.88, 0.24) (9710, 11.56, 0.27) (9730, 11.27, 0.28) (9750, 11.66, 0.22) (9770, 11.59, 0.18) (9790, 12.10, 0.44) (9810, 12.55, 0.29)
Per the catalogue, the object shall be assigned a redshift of 0.00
